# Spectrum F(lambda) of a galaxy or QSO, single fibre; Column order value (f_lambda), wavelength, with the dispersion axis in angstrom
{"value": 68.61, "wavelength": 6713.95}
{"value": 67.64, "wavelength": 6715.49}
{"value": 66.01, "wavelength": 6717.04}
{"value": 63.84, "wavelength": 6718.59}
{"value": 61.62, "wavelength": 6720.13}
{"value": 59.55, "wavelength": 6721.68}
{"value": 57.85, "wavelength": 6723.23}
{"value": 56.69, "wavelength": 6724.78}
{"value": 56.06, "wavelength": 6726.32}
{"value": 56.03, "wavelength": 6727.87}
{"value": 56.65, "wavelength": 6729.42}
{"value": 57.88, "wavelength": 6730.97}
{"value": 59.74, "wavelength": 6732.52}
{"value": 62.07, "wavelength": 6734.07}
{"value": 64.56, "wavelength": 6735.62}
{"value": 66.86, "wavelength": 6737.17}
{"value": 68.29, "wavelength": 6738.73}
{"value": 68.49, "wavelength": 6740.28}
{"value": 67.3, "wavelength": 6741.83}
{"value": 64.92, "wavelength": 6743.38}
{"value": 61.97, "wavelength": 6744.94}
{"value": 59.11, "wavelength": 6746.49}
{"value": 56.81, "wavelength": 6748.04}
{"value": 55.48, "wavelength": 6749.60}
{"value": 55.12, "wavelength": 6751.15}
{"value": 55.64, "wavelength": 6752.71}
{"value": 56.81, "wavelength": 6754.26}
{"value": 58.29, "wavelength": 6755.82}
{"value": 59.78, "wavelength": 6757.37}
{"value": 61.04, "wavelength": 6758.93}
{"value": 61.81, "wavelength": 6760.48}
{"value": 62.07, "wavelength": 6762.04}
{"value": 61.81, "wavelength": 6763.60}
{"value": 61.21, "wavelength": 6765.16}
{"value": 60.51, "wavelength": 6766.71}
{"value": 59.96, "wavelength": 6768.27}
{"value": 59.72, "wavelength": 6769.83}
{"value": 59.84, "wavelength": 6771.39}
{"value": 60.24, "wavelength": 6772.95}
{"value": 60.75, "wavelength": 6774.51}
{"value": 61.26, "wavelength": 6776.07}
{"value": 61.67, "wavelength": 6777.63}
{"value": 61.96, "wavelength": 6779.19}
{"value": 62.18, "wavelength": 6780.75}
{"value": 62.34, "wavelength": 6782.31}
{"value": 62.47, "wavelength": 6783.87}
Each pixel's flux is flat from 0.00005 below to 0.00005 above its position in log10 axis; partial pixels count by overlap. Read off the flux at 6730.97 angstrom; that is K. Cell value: 57.88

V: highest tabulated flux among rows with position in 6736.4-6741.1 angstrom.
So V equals 68.49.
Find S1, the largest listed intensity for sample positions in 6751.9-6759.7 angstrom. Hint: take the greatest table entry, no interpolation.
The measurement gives 61.04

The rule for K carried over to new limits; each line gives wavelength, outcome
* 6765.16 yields 61.21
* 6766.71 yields 60.51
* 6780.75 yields 62.18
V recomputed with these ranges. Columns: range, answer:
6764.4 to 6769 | 61.21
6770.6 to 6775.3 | 60.75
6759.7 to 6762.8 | 62.07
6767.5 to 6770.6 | 59.96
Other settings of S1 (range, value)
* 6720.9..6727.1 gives 59.55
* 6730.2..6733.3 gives 59.74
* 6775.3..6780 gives 61.96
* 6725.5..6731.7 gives 57.88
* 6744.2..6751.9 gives 61.97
